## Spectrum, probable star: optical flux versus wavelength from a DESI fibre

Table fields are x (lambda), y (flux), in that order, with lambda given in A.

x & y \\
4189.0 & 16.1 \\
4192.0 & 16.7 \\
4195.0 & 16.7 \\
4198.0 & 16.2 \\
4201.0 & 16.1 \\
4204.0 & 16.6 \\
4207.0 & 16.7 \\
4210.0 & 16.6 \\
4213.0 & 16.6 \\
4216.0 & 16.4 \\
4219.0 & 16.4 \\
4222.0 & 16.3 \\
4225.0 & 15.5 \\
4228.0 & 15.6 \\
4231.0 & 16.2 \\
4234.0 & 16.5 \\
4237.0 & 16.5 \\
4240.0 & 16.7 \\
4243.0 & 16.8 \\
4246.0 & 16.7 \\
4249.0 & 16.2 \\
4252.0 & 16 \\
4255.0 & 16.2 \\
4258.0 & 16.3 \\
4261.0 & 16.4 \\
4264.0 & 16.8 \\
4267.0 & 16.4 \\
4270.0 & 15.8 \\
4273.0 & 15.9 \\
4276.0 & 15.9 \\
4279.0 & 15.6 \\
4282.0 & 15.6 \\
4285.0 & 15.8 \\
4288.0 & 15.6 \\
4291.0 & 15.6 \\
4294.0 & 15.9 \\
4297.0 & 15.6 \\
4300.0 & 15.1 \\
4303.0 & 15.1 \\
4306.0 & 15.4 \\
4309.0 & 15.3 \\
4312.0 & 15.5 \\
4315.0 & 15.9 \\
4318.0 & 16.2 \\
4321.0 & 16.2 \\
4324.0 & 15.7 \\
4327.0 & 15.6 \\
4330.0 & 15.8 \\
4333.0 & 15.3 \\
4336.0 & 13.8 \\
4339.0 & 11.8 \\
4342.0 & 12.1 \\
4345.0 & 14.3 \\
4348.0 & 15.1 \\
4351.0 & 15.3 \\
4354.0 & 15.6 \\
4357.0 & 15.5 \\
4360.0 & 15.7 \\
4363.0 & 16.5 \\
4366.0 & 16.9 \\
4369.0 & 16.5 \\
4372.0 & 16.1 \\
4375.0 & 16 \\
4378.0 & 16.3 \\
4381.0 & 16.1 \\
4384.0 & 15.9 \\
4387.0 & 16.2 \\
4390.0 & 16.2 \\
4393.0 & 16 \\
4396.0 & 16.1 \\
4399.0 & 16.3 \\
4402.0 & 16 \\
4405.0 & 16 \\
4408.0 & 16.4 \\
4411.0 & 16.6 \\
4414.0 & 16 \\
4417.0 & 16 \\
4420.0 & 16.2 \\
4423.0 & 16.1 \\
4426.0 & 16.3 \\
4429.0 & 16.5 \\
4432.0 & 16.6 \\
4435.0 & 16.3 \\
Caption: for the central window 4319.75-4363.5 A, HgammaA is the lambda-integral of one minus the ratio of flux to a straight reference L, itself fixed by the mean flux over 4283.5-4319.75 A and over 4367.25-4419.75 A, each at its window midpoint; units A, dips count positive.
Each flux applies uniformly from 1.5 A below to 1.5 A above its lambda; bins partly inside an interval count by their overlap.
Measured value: 2.6 A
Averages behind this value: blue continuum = 15.6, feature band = 14.9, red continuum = 16.2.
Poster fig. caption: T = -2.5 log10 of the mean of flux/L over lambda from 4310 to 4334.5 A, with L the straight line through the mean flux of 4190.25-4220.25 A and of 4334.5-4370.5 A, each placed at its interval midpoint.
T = -0.04 mag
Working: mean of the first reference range 16.5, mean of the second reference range 14.9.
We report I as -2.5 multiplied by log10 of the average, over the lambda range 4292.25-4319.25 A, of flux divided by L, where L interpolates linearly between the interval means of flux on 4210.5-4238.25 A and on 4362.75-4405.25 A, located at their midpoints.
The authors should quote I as 0.05 mag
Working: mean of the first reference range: 16.2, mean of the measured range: 15.6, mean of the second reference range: 16.2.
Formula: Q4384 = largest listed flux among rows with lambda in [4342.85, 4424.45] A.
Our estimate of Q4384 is 16.9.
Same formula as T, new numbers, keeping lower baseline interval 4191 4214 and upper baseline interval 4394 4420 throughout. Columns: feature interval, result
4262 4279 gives 0.019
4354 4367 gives 0.013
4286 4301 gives 0.053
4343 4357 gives 0.087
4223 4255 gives 0.013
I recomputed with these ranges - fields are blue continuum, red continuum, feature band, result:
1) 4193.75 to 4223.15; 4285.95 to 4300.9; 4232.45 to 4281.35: -0.02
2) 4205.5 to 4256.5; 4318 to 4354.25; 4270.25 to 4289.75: -0.01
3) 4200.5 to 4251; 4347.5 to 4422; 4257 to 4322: 0.03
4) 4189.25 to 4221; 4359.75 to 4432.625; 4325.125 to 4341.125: 0.14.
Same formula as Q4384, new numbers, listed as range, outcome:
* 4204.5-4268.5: 16.8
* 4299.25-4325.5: 16.2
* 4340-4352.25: 15.3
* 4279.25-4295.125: 15.9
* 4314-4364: 16.5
